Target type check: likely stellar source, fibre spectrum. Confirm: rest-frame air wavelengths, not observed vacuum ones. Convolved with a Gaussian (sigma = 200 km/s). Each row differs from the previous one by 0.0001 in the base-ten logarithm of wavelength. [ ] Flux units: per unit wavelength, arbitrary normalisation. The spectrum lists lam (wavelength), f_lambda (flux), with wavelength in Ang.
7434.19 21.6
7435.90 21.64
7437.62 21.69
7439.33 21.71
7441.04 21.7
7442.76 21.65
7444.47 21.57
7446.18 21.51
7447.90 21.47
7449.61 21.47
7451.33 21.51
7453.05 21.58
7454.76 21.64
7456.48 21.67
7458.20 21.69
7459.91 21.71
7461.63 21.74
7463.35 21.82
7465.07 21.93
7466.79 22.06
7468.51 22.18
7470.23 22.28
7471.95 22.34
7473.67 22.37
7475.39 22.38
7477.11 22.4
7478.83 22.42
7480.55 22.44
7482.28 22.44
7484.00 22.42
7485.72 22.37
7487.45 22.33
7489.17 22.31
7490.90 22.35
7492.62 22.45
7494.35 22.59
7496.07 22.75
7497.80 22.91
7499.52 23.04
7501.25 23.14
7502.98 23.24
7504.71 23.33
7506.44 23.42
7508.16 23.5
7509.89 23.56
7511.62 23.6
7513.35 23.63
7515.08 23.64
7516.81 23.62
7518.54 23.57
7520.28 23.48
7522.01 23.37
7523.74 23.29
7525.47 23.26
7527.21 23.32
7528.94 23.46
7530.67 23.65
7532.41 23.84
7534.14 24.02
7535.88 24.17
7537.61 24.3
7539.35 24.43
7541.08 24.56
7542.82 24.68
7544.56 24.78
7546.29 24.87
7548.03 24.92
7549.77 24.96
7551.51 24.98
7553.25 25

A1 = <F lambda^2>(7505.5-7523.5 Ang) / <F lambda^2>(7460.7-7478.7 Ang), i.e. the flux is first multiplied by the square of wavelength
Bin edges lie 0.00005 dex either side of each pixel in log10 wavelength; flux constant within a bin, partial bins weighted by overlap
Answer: 1.07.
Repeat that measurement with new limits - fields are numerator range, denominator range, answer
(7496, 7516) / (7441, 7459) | 1.10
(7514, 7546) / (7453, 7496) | 1.09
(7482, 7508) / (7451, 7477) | 1.05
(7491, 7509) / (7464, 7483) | 1.04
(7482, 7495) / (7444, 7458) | 1.05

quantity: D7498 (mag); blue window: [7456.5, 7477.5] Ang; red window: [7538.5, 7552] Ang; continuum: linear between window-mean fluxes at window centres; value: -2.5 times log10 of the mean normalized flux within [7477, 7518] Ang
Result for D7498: 0.01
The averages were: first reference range 22.1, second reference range 24.8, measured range 22.9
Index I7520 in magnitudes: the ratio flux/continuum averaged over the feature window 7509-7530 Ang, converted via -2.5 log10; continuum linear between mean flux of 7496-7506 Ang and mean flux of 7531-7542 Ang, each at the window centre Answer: 0.01 mag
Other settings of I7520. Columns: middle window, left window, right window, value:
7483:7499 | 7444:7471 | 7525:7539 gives 0.01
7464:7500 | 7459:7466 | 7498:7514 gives 0.00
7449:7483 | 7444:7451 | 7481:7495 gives 0.00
